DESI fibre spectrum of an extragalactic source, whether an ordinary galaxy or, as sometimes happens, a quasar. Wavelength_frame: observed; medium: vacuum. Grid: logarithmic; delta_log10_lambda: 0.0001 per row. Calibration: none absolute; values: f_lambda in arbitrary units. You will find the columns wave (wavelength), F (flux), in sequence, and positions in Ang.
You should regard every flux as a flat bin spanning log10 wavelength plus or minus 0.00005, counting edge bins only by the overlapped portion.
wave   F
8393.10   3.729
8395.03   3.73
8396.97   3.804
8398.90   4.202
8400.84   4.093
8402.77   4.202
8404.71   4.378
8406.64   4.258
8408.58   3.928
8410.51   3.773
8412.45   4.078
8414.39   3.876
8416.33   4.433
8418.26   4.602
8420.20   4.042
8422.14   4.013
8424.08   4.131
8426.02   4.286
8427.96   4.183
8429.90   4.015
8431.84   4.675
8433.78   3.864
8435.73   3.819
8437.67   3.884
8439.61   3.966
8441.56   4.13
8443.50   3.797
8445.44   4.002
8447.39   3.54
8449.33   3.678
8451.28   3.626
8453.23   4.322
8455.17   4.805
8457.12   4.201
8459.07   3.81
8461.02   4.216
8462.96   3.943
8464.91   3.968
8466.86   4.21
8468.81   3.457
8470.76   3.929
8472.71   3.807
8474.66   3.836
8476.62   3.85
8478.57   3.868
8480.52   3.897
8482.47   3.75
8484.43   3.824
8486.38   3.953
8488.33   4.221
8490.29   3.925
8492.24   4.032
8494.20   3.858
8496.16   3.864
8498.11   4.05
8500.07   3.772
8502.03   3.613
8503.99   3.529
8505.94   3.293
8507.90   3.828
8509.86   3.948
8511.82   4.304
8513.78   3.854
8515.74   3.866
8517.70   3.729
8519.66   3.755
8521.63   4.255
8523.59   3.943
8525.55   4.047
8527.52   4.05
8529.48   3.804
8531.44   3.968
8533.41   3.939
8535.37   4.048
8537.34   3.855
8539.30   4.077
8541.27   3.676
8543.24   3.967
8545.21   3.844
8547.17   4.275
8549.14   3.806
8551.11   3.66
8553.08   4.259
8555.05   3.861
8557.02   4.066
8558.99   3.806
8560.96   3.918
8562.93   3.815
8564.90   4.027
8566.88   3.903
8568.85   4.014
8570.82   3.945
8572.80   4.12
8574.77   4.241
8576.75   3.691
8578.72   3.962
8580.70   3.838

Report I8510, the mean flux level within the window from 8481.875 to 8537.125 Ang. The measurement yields 3.89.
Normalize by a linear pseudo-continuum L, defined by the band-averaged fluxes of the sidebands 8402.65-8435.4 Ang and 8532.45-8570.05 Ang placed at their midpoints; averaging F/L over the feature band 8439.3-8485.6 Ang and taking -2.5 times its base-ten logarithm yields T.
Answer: 0.040 mag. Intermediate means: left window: 4.15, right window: 3.94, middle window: 3.93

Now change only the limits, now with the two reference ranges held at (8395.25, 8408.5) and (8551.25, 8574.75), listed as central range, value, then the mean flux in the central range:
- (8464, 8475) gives 0.05 mag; 3.87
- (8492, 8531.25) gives 0.04 mag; 3.87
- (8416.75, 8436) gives -0.02 mag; 4.18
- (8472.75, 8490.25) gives 0.04 mag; 3.9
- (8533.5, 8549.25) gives 0.01 mag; 3.95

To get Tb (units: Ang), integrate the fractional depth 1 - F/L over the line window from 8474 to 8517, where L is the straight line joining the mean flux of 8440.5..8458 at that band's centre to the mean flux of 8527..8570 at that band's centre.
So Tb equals 1.26 Ang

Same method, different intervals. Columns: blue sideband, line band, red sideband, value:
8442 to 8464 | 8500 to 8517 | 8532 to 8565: 0.8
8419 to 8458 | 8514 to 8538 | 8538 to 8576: 0.3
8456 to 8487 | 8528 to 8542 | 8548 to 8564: 0.0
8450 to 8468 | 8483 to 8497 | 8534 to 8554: 0.3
